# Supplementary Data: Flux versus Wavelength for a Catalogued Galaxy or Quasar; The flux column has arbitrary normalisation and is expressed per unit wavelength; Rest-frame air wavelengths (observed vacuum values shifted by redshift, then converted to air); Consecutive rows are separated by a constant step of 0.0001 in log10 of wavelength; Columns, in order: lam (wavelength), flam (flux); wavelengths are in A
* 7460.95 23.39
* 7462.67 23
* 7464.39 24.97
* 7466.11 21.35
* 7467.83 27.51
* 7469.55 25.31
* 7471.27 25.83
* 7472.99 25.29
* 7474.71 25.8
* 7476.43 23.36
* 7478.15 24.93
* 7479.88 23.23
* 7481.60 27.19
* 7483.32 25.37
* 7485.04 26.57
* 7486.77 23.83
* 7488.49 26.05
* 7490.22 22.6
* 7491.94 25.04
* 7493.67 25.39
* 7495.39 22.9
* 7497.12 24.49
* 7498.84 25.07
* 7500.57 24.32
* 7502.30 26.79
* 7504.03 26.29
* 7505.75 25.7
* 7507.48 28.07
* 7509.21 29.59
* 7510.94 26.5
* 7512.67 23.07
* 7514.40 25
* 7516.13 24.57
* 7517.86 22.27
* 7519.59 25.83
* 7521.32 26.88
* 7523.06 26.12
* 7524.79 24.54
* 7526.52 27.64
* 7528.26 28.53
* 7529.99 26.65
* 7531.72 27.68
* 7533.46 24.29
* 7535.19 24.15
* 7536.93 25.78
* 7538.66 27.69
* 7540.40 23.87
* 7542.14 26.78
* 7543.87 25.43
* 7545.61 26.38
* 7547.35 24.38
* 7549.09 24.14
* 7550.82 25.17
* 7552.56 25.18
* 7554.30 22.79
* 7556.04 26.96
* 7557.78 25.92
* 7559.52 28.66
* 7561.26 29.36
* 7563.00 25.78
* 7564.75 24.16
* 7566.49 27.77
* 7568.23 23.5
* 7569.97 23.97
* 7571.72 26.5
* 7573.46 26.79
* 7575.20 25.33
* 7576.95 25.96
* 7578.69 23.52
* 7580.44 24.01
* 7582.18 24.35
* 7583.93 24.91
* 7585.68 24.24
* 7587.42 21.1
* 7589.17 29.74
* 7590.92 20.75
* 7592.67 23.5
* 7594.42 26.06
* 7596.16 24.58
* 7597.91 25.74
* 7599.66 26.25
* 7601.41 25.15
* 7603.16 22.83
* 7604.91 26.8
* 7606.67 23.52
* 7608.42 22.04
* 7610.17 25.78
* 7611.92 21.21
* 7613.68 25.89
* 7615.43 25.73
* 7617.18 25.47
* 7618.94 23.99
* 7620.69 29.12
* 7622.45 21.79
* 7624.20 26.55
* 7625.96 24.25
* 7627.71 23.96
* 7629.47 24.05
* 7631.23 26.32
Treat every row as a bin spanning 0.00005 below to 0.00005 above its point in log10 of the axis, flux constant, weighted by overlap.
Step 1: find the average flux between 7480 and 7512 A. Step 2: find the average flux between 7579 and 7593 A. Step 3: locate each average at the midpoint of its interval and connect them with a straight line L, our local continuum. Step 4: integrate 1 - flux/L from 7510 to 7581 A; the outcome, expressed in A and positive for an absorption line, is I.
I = -2.48 A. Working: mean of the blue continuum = 25.6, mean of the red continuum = 24.1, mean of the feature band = 25.6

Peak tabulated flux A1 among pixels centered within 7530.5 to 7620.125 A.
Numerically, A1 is 29.74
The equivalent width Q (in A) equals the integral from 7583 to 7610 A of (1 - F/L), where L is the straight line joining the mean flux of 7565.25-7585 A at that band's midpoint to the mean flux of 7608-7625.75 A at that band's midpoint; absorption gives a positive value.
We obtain 0.5 A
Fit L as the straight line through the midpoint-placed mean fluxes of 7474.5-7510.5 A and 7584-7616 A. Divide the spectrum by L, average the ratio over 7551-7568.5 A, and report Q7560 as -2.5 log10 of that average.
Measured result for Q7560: -0.05 mag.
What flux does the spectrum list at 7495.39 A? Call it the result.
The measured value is 22.9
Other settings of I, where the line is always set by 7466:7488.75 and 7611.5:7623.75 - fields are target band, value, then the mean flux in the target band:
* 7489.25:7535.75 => -0.8 A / 25.6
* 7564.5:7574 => -0.2 A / 25.5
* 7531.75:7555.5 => -0.1 A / 25.2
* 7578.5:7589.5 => 0.3 A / 24.4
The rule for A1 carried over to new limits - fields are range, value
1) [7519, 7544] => 28.53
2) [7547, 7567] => 29.36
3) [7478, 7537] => 29.59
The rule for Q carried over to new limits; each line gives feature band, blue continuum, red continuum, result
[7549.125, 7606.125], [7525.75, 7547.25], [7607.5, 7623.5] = 0.3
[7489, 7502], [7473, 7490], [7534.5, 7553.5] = 0.4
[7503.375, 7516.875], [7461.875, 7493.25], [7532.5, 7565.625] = -0.5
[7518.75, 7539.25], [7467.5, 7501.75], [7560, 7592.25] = -1.0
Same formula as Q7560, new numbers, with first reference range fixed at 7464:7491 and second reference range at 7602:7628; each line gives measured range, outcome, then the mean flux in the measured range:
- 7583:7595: 0.018 mag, 24.3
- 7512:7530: -0.029 mag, 25.5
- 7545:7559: -0.018 mag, 25.2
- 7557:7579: -0.054 mag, 26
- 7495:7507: -0.016 mag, 25.3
